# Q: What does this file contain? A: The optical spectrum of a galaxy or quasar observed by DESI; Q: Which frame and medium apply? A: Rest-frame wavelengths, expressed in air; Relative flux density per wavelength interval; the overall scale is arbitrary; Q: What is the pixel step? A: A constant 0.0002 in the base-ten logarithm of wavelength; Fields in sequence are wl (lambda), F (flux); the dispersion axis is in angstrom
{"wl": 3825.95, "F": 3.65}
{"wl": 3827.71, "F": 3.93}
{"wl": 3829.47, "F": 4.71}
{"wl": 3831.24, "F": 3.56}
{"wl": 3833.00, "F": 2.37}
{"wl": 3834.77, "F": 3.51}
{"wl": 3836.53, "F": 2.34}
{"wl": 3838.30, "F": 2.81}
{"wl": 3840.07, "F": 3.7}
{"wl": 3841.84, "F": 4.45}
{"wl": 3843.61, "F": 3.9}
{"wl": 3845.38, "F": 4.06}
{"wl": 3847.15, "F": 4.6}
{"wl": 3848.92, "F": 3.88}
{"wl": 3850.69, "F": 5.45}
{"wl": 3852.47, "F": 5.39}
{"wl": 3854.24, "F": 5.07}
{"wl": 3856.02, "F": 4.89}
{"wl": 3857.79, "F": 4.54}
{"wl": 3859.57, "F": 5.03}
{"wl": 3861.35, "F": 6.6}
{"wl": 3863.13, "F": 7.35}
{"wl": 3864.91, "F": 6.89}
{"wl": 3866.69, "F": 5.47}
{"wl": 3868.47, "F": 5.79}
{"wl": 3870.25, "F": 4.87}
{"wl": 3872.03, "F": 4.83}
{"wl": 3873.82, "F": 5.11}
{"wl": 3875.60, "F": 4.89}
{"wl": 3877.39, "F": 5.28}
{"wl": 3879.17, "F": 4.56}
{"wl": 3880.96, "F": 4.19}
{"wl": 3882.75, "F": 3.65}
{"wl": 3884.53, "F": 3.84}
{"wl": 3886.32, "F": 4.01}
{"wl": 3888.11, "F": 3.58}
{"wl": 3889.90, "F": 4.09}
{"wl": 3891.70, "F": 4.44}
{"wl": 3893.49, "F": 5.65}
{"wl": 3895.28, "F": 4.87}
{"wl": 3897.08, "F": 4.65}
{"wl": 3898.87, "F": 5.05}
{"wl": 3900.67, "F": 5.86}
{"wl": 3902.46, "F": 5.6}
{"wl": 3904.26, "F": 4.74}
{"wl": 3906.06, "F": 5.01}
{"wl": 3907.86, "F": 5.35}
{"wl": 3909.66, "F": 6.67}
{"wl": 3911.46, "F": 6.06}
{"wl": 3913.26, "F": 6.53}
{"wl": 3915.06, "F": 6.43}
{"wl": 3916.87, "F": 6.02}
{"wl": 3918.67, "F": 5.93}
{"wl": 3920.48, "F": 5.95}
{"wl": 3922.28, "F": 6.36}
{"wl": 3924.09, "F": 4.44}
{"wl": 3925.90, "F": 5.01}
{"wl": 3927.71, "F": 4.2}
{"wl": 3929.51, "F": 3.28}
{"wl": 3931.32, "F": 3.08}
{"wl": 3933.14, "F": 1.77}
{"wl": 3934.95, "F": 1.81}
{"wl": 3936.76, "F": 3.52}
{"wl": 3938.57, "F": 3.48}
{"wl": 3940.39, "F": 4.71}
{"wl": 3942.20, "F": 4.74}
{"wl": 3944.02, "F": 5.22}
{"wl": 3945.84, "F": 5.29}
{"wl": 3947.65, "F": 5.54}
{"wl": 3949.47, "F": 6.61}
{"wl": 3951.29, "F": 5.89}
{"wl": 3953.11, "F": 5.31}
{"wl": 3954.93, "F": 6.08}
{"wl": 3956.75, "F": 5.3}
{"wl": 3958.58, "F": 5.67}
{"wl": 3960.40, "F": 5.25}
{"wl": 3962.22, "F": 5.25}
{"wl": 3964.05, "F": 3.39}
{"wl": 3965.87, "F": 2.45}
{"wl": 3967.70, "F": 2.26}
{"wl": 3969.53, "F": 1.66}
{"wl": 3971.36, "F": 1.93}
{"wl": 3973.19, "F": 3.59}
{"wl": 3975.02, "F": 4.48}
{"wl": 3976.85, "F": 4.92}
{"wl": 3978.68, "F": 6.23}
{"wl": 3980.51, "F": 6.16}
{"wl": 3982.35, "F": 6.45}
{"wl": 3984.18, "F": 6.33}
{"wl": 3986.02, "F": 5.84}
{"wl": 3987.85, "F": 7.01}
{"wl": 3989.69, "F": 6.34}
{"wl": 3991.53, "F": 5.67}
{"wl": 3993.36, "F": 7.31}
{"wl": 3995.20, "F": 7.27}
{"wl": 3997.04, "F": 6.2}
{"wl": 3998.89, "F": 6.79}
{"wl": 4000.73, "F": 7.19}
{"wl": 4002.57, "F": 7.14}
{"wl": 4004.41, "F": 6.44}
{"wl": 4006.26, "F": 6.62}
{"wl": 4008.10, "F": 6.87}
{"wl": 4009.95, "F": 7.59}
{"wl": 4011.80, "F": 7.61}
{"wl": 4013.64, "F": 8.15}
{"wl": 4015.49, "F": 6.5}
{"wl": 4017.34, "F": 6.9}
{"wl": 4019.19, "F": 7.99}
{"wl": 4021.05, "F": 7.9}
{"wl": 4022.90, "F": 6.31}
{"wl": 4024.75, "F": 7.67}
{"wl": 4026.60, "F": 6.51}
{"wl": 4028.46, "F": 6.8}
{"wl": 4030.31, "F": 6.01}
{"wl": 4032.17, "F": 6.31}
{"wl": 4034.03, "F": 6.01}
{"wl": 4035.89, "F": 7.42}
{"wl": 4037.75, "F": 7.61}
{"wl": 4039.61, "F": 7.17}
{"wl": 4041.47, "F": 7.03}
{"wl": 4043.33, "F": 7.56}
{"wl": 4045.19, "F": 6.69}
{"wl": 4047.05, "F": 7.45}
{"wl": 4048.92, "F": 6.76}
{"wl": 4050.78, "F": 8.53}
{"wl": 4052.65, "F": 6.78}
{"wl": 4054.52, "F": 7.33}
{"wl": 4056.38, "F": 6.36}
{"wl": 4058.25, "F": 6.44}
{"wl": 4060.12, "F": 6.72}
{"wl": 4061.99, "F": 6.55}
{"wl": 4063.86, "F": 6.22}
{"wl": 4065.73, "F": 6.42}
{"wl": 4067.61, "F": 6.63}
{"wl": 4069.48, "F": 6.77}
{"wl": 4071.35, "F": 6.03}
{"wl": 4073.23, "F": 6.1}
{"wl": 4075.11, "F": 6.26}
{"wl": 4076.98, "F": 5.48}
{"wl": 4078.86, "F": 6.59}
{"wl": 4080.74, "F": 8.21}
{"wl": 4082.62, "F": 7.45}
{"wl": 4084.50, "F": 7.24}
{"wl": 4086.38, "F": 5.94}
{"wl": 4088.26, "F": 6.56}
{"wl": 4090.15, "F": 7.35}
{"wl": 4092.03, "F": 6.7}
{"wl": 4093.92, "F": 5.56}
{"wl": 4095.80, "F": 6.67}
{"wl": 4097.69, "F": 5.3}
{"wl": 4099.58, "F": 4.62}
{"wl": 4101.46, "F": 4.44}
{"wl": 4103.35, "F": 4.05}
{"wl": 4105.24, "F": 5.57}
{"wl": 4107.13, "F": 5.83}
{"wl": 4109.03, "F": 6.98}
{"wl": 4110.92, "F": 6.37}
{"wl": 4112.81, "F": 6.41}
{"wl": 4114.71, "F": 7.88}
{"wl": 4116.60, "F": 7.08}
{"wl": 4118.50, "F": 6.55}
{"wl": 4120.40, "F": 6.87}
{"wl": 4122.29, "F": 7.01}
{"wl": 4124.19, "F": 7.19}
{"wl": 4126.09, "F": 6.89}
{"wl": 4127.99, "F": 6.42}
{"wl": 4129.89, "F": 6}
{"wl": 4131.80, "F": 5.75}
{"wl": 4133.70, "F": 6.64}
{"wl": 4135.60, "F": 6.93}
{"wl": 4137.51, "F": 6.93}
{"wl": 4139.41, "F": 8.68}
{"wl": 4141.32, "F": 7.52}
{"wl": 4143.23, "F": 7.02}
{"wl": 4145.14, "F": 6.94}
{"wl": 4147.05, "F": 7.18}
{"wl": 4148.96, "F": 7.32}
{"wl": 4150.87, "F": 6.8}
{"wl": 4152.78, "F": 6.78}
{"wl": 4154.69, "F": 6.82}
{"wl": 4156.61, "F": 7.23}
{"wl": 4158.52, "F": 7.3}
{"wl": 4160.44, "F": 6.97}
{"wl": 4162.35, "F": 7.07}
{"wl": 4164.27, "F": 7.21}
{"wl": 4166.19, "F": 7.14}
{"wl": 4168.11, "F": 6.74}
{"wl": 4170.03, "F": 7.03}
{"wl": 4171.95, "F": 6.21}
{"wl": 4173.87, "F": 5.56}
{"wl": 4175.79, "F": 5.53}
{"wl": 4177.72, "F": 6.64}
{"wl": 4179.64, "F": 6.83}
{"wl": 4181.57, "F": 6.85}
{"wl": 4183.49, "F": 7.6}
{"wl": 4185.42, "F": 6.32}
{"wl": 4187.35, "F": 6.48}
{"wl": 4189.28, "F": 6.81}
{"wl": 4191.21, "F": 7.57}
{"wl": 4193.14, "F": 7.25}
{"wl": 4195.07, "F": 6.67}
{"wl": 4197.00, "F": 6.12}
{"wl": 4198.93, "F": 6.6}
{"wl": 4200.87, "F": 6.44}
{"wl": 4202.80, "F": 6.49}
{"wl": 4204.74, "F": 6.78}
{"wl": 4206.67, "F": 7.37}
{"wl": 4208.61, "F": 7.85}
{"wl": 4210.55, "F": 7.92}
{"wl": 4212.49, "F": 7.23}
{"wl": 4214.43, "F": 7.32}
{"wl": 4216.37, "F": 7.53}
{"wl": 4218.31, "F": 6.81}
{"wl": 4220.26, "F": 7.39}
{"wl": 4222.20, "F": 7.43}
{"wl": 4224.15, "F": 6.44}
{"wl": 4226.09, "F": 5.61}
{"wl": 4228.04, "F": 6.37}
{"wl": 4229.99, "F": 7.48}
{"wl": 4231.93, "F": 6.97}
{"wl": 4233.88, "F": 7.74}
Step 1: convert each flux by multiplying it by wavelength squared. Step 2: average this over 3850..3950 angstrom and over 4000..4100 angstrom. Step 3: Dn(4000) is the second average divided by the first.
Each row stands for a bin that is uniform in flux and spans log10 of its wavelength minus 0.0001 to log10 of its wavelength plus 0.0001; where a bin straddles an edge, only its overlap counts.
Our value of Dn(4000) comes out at 1.5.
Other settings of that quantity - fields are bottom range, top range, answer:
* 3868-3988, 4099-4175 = 1.53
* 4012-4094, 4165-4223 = 1.08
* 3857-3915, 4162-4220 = 1.54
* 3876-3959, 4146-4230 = 1.61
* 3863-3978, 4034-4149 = 1.53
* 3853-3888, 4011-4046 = 1.51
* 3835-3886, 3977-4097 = 1.56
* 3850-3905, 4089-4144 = 1.45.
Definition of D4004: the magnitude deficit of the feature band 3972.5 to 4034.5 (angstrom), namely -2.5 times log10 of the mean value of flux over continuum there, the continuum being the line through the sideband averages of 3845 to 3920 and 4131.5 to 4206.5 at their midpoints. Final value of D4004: -0.12 mag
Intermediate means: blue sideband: 5.17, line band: 6.58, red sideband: 6.85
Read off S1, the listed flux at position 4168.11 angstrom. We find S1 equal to 6.74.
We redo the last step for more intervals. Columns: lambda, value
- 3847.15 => 4.6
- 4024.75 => 7.67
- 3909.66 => 6.67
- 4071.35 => 6.03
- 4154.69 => 6.82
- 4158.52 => 7.3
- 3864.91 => 6.89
